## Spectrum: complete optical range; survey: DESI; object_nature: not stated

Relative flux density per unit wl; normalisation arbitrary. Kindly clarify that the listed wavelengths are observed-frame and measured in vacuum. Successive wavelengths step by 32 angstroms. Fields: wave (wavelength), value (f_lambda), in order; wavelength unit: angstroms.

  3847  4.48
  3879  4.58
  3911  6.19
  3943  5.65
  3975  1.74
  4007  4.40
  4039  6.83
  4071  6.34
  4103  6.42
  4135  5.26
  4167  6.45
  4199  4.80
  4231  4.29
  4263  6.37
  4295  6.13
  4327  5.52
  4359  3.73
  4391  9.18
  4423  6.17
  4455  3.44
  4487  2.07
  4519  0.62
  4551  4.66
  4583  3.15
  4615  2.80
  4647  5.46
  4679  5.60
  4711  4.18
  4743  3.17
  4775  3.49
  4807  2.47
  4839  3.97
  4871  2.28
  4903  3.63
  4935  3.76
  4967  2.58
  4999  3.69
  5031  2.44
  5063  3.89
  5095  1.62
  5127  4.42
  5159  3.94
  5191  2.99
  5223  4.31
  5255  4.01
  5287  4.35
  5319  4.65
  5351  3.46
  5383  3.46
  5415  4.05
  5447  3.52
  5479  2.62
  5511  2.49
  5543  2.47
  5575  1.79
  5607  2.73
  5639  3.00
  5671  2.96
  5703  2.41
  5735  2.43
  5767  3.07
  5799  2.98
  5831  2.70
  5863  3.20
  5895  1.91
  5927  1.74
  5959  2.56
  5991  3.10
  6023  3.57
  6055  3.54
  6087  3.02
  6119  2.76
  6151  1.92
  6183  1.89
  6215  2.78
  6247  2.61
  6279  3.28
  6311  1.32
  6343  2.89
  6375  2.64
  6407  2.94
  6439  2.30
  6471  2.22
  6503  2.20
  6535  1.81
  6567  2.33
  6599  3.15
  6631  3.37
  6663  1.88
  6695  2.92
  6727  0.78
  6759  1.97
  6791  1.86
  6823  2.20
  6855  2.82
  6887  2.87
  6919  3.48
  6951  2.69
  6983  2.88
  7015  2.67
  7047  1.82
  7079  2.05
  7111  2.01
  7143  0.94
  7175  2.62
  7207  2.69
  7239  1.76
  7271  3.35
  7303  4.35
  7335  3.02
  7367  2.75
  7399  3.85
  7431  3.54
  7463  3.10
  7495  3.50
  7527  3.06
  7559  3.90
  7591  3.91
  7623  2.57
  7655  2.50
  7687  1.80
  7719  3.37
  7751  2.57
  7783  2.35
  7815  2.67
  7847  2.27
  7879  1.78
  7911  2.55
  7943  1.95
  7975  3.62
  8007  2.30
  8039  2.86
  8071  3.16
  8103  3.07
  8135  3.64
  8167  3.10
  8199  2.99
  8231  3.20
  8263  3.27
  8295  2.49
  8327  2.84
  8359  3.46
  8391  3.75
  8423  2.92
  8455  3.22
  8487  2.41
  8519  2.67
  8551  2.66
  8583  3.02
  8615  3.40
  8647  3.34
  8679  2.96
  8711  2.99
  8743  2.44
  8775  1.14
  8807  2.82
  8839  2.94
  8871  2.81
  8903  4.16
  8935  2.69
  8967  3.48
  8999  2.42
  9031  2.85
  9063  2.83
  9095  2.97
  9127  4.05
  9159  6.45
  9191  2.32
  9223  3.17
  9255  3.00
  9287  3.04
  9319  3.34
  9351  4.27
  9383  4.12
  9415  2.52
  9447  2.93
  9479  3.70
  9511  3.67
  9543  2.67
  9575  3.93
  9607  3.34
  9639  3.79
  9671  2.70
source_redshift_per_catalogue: 1.45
